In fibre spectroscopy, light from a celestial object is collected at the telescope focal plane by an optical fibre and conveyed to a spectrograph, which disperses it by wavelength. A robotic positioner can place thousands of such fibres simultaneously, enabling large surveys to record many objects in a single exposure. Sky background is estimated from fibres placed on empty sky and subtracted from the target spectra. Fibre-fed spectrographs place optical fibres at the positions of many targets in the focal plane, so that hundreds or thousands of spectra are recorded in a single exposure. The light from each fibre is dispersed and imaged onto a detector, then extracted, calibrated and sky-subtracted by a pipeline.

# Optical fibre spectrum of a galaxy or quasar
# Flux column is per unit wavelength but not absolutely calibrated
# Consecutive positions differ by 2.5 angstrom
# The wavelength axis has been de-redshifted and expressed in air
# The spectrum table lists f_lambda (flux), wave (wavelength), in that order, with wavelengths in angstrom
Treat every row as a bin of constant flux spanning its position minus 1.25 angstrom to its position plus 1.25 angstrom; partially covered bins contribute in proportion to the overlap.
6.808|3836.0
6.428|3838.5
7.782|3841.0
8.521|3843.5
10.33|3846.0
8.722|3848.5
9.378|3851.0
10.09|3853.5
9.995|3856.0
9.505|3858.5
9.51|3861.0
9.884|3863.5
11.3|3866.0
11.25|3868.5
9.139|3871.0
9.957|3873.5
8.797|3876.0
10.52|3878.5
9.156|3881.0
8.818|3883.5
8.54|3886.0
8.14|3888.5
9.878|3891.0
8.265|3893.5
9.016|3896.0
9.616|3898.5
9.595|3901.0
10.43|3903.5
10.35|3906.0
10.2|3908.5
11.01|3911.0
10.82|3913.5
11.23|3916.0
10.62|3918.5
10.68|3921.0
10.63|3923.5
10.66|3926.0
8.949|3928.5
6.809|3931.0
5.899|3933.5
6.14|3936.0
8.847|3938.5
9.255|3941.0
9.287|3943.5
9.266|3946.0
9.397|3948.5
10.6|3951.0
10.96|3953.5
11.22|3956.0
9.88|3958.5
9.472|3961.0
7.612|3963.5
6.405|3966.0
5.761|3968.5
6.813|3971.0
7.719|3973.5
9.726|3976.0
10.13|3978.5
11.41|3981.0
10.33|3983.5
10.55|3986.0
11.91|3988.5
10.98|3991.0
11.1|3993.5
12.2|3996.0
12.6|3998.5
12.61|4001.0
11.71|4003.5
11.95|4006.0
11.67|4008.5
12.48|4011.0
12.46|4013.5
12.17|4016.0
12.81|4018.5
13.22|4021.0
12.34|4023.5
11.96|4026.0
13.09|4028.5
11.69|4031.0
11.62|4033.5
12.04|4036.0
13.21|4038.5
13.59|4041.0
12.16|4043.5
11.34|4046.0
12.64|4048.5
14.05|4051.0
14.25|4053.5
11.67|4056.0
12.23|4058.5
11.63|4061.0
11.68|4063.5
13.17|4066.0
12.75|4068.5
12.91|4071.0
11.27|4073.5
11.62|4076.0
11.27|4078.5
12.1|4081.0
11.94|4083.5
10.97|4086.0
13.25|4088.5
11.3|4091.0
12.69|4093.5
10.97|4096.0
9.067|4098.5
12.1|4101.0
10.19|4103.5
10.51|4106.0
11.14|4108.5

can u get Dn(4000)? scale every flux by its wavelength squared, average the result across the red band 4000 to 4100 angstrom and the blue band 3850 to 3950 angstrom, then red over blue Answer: 1.4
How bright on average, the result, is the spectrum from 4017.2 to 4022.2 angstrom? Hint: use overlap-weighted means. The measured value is 13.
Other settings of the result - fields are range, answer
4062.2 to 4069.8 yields 12.5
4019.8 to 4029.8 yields 12.6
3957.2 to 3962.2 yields 9.69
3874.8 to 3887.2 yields 9.17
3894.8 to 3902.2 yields 9.41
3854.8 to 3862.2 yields 9.67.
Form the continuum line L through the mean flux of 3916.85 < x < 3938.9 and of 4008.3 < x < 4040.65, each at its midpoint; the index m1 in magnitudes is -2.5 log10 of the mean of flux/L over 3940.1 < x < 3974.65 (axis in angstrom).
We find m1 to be 0.122 mag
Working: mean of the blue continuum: 8.85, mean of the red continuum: 12.4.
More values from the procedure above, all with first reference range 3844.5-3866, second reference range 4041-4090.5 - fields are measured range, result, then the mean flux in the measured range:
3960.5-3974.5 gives 0.47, 7.17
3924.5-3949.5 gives 0.26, 8.46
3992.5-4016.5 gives -0.05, 12.1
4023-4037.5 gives -0.03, 12.1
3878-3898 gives 0.13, 9.01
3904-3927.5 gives -0.02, 10.7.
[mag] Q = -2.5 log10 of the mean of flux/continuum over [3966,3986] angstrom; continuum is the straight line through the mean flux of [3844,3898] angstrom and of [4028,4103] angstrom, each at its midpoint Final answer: 0.236 mag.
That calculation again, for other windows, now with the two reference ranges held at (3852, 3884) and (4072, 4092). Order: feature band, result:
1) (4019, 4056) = -0.12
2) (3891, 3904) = 0.08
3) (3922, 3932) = 0.11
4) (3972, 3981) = 0.15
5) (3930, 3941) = 0.41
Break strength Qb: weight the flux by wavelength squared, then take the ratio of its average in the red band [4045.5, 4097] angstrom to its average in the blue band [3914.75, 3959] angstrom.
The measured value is 1.4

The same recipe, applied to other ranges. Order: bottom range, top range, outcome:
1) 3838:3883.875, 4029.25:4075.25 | 1.44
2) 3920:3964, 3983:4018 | 1.32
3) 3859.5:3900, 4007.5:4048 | 1.41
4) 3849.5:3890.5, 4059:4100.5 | 1.36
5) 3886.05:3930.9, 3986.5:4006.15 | 1.25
